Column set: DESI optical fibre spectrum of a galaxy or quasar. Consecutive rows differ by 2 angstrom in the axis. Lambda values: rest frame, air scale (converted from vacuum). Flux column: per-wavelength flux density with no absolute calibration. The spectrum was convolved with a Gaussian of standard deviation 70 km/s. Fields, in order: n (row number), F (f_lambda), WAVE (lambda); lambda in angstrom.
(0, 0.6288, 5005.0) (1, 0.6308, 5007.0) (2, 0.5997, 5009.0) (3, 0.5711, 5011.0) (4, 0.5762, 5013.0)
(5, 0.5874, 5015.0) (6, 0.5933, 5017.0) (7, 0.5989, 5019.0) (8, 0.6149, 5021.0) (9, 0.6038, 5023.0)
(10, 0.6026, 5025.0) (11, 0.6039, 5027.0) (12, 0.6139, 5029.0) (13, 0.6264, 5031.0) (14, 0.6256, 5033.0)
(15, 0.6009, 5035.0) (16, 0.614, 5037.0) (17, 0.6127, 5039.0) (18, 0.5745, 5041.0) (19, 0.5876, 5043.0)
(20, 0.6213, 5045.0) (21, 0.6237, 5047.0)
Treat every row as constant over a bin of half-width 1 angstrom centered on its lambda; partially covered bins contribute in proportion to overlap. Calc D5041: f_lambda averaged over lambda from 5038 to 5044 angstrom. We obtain 0.592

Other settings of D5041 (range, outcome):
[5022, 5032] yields 0.61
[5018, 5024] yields 0.606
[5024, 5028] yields 0.603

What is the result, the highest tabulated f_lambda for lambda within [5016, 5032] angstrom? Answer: 0.6264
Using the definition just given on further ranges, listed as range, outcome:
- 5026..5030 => 0.6139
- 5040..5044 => 0.5876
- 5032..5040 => 0.6256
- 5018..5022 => 0.6149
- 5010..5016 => 0.5874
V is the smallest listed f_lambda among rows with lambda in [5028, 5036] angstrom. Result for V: 0.6009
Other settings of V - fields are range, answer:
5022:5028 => 0.6026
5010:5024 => 0.5711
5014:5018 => 0.5874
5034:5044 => 0.5745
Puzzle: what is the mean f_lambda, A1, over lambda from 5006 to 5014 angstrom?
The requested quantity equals 0.594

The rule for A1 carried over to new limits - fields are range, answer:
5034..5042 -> 0.601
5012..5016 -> 0.582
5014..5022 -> 0.599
